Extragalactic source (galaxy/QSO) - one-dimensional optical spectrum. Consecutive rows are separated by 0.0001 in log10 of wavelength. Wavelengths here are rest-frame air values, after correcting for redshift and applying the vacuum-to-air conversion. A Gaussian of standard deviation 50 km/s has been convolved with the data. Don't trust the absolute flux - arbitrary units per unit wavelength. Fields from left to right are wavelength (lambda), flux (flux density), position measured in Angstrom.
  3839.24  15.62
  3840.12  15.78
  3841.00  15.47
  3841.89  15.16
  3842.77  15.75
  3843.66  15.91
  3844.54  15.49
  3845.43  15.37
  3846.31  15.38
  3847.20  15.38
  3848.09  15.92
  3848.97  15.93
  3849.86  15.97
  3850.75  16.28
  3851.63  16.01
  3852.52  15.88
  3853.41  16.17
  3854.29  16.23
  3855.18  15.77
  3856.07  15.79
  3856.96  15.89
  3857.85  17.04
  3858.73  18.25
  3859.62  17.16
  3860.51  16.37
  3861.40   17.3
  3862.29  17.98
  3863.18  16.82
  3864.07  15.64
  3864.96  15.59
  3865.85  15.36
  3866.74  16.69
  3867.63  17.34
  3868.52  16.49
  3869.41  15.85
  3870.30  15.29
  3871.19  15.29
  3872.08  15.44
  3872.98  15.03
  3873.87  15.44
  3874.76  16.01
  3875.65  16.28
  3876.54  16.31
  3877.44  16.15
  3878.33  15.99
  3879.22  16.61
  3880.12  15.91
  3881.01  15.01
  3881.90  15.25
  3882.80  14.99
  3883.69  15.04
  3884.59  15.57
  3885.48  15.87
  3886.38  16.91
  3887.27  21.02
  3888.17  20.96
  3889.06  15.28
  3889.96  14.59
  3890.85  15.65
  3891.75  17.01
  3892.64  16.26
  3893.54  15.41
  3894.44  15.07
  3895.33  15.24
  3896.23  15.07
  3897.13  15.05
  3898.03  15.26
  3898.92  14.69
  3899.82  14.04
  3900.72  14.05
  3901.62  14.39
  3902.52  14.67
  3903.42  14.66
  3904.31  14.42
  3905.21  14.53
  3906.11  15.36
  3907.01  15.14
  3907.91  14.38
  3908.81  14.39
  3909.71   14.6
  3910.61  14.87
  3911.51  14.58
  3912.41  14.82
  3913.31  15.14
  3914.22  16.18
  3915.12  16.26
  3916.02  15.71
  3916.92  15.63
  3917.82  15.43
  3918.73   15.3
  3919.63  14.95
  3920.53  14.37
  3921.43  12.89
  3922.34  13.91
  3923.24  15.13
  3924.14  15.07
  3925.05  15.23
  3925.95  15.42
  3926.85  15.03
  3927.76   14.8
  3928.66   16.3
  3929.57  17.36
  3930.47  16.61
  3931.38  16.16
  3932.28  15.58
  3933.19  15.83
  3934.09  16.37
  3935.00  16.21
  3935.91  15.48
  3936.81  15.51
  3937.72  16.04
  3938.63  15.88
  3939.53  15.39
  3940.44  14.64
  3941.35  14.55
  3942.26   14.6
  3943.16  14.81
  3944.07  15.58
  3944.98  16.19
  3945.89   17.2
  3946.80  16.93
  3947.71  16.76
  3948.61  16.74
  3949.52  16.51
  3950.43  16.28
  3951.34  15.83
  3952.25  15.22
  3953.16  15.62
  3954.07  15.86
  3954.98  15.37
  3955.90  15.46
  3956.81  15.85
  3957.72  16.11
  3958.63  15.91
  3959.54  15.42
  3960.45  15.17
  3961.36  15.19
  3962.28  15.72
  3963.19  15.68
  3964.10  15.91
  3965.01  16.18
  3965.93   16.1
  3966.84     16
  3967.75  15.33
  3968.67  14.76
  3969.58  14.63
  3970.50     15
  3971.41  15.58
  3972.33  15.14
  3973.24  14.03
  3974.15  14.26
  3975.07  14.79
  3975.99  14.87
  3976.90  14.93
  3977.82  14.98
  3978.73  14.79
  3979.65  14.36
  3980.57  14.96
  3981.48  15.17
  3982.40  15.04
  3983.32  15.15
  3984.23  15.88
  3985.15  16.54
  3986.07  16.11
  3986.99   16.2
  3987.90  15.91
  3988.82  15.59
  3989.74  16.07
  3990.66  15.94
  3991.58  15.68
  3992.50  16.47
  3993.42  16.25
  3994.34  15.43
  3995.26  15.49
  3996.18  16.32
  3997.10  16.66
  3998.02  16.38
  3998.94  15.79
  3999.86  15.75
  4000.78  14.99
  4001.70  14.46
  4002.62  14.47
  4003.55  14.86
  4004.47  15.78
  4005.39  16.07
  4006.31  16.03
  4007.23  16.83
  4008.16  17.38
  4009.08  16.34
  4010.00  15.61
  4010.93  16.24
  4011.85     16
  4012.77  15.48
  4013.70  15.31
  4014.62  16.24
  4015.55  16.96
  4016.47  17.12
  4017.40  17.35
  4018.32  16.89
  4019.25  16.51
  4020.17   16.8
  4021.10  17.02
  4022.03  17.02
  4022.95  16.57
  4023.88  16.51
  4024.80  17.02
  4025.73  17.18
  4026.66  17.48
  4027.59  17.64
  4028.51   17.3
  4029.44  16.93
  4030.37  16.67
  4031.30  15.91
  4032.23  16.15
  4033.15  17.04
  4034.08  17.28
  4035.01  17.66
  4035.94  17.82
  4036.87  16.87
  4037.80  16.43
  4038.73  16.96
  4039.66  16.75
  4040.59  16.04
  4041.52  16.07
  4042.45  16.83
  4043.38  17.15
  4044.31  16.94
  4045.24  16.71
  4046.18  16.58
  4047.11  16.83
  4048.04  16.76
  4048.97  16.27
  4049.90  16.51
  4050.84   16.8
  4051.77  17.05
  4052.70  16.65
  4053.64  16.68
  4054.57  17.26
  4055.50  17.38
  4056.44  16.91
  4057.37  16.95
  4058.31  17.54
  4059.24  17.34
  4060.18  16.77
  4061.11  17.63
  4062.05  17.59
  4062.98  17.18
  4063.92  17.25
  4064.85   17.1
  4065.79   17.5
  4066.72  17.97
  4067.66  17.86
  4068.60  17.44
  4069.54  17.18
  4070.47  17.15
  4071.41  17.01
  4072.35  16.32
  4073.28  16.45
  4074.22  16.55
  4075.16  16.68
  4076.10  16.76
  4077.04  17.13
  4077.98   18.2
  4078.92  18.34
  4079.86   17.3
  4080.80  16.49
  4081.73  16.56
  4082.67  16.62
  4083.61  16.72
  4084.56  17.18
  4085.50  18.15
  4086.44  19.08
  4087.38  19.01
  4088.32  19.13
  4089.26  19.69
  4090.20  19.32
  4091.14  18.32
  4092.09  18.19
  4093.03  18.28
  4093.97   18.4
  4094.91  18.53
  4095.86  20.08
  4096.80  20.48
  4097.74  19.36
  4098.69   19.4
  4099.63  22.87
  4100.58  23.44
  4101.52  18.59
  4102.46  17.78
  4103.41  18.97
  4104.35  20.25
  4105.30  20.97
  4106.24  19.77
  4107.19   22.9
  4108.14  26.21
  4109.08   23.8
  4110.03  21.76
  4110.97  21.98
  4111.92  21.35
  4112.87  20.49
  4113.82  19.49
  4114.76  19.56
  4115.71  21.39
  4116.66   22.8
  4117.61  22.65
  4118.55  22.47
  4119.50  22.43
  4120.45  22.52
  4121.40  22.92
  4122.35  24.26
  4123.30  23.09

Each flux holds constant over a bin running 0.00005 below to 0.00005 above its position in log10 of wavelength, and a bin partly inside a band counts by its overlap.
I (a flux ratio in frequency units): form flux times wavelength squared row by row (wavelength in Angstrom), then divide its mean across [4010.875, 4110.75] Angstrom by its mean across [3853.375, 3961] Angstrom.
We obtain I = 1.22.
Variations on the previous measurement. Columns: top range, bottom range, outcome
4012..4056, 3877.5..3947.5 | 1.15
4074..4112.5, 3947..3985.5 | 1.33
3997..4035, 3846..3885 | 1.10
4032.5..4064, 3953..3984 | 1.15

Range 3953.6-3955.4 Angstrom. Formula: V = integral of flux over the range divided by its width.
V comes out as 15.6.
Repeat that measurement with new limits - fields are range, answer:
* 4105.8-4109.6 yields 23.1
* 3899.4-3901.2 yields 14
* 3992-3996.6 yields 16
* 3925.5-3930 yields 15.8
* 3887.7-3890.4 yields 17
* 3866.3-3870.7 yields 16.4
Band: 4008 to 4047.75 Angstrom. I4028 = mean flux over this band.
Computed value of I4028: 16.7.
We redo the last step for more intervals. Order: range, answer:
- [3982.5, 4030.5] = 16.2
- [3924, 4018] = 15.7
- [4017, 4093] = 17.2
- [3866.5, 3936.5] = 15.5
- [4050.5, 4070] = 17.2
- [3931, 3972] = 15.7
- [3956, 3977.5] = 15.3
